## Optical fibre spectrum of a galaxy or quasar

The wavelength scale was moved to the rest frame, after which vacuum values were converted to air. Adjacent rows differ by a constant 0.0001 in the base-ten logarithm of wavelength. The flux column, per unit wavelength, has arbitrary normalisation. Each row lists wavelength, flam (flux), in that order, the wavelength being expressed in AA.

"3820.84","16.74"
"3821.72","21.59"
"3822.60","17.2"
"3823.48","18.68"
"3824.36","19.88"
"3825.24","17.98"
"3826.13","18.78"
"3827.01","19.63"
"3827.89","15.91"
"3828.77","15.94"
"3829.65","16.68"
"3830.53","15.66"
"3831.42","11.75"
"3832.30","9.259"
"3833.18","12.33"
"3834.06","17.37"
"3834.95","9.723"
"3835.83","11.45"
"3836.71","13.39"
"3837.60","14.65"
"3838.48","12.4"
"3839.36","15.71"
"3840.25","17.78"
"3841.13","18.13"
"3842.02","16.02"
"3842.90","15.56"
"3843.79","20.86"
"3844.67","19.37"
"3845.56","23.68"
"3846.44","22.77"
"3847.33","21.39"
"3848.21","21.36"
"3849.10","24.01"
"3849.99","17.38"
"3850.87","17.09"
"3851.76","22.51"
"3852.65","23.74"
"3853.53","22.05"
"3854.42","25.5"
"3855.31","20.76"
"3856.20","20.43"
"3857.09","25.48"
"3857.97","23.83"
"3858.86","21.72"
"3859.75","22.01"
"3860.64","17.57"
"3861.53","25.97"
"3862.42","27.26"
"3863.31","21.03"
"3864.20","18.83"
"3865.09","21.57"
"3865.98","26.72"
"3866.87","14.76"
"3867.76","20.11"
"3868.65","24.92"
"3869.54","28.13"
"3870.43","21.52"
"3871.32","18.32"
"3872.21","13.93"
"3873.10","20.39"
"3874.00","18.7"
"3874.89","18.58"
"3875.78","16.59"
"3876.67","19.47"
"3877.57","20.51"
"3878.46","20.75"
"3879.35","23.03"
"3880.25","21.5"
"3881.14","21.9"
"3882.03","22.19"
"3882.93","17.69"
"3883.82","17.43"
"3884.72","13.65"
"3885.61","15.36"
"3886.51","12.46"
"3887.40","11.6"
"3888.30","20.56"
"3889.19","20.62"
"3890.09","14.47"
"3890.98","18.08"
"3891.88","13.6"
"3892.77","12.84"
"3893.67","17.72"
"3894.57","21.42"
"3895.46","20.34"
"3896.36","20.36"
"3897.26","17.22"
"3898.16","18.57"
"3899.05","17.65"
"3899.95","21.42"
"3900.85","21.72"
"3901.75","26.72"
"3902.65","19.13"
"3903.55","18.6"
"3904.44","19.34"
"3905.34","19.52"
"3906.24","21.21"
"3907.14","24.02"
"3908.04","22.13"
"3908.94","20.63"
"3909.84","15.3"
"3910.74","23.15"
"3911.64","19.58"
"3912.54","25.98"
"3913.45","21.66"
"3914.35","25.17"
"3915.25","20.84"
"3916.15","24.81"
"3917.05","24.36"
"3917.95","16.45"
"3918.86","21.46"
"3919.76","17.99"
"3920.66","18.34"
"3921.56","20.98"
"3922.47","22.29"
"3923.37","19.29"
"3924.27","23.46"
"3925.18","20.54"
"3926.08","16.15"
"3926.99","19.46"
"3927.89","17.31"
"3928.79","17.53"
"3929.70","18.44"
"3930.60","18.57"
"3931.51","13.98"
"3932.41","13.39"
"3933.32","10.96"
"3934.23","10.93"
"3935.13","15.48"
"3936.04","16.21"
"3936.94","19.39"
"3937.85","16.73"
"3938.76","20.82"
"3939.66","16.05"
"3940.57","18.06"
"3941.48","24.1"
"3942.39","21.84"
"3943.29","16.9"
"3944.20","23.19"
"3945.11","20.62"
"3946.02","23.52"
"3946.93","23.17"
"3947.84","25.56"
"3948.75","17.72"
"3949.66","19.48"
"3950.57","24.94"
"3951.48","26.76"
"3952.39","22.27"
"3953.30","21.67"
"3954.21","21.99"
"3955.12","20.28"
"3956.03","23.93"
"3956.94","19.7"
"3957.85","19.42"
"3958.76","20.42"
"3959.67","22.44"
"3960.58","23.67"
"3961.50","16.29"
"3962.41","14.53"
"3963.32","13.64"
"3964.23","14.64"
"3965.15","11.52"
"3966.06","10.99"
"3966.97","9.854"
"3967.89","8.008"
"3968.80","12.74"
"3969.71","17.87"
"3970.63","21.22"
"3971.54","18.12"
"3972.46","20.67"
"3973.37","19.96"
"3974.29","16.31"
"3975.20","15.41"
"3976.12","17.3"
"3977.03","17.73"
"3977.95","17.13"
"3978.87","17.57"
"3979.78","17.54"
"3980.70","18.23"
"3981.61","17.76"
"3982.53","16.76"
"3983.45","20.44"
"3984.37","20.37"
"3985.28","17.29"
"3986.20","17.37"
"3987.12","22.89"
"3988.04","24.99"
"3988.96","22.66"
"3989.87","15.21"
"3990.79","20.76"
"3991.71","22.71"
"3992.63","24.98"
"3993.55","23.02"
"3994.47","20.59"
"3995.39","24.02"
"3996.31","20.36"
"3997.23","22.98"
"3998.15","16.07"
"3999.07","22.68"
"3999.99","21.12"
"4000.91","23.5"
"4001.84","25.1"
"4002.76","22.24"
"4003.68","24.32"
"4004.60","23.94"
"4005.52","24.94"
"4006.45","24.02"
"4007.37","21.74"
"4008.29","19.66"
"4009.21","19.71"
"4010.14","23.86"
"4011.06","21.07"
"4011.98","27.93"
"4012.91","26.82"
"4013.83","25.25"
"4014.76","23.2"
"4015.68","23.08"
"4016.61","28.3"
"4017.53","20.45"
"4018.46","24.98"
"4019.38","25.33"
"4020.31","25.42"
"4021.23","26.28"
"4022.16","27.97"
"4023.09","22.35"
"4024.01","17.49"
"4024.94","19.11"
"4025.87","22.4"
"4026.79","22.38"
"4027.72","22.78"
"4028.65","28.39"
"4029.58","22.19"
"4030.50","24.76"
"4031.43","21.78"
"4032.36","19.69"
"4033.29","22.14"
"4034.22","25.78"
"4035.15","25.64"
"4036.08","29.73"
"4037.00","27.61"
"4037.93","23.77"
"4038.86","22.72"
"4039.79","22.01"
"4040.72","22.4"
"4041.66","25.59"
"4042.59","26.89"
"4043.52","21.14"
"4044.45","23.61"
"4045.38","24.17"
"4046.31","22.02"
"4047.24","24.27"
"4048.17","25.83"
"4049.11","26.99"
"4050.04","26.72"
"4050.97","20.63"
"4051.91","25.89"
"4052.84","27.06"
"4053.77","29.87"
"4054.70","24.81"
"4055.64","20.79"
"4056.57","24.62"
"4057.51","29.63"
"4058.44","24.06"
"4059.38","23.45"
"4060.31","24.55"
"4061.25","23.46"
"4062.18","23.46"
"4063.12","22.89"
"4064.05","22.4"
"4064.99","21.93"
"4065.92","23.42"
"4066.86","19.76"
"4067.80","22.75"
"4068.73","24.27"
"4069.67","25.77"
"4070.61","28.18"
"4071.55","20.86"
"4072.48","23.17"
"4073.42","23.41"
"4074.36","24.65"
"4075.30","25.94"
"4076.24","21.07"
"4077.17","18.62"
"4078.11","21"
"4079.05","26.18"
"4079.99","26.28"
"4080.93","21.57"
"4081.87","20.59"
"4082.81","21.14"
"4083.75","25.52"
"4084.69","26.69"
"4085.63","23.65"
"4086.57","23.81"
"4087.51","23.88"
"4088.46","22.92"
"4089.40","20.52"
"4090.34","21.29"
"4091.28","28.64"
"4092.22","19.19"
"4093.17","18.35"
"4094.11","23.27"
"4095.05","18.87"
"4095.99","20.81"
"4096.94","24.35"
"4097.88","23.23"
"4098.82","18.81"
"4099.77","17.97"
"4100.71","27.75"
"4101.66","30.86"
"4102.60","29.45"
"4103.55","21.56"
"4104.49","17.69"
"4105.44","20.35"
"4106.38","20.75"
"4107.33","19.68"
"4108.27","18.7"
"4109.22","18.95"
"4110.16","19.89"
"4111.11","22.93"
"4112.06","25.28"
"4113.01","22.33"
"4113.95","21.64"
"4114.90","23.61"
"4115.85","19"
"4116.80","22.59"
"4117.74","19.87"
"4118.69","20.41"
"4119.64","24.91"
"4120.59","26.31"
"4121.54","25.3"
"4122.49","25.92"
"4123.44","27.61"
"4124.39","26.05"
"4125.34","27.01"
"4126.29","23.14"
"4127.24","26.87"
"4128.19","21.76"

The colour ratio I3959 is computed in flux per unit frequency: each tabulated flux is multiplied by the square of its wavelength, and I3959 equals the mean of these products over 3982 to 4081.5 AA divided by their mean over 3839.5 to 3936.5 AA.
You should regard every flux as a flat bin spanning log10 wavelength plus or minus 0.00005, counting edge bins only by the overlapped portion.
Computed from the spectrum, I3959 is 1.27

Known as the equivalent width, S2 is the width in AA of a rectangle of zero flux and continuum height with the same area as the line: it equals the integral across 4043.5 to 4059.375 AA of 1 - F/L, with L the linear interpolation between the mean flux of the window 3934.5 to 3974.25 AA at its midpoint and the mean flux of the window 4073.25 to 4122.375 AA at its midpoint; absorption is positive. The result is -2.6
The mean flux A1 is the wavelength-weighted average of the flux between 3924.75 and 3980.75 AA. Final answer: 18.2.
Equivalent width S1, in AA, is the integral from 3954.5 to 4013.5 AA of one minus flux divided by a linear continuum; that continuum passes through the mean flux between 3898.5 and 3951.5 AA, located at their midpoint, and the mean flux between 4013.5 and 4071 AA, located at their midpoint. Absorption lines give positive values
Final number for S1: 6.34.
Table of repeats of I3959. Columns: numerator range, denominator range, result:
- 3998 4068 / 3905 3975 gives 1.30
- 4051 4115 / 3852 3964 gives 1.26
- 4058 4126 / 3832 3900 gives 1.35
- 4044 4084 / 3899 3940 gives 1.32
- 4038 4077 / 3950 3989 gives 1.36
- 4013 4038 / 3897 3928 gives 1.23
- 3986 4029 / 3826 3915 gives 1.27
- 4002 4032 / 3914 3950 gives 1.28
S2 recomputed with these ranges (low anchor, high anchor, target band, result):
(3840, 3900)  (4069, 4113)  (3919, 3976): 6.36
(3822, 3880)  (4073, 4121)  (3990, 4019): -2.30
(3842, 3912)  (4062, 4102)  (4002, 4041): -2.80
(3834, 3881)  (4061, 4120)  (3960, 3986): 5.73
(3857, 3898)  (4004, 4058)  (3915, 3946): 3.44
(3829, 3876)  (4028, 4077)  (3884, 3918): 1.66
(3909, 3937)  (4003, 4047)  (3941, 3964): -0.77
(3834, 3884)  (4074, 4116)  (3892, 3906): 0.70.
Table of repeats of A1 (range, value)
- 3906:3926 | 21.2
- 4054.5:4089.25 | 23.5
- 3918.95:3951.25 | 19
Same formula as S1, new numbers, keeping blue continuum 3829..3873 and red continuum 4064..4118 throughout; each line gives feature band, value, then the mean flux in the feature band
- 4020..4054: -3.6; 24.2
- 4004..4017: -1.4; 23.8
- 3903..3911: -0.1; 20.4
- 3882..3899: 2.4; 17.1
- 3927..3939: 2.5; 16.2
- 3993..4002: -0.2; 21.9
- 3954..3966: 1.4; 18.3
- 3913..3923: -0.5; 21.3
